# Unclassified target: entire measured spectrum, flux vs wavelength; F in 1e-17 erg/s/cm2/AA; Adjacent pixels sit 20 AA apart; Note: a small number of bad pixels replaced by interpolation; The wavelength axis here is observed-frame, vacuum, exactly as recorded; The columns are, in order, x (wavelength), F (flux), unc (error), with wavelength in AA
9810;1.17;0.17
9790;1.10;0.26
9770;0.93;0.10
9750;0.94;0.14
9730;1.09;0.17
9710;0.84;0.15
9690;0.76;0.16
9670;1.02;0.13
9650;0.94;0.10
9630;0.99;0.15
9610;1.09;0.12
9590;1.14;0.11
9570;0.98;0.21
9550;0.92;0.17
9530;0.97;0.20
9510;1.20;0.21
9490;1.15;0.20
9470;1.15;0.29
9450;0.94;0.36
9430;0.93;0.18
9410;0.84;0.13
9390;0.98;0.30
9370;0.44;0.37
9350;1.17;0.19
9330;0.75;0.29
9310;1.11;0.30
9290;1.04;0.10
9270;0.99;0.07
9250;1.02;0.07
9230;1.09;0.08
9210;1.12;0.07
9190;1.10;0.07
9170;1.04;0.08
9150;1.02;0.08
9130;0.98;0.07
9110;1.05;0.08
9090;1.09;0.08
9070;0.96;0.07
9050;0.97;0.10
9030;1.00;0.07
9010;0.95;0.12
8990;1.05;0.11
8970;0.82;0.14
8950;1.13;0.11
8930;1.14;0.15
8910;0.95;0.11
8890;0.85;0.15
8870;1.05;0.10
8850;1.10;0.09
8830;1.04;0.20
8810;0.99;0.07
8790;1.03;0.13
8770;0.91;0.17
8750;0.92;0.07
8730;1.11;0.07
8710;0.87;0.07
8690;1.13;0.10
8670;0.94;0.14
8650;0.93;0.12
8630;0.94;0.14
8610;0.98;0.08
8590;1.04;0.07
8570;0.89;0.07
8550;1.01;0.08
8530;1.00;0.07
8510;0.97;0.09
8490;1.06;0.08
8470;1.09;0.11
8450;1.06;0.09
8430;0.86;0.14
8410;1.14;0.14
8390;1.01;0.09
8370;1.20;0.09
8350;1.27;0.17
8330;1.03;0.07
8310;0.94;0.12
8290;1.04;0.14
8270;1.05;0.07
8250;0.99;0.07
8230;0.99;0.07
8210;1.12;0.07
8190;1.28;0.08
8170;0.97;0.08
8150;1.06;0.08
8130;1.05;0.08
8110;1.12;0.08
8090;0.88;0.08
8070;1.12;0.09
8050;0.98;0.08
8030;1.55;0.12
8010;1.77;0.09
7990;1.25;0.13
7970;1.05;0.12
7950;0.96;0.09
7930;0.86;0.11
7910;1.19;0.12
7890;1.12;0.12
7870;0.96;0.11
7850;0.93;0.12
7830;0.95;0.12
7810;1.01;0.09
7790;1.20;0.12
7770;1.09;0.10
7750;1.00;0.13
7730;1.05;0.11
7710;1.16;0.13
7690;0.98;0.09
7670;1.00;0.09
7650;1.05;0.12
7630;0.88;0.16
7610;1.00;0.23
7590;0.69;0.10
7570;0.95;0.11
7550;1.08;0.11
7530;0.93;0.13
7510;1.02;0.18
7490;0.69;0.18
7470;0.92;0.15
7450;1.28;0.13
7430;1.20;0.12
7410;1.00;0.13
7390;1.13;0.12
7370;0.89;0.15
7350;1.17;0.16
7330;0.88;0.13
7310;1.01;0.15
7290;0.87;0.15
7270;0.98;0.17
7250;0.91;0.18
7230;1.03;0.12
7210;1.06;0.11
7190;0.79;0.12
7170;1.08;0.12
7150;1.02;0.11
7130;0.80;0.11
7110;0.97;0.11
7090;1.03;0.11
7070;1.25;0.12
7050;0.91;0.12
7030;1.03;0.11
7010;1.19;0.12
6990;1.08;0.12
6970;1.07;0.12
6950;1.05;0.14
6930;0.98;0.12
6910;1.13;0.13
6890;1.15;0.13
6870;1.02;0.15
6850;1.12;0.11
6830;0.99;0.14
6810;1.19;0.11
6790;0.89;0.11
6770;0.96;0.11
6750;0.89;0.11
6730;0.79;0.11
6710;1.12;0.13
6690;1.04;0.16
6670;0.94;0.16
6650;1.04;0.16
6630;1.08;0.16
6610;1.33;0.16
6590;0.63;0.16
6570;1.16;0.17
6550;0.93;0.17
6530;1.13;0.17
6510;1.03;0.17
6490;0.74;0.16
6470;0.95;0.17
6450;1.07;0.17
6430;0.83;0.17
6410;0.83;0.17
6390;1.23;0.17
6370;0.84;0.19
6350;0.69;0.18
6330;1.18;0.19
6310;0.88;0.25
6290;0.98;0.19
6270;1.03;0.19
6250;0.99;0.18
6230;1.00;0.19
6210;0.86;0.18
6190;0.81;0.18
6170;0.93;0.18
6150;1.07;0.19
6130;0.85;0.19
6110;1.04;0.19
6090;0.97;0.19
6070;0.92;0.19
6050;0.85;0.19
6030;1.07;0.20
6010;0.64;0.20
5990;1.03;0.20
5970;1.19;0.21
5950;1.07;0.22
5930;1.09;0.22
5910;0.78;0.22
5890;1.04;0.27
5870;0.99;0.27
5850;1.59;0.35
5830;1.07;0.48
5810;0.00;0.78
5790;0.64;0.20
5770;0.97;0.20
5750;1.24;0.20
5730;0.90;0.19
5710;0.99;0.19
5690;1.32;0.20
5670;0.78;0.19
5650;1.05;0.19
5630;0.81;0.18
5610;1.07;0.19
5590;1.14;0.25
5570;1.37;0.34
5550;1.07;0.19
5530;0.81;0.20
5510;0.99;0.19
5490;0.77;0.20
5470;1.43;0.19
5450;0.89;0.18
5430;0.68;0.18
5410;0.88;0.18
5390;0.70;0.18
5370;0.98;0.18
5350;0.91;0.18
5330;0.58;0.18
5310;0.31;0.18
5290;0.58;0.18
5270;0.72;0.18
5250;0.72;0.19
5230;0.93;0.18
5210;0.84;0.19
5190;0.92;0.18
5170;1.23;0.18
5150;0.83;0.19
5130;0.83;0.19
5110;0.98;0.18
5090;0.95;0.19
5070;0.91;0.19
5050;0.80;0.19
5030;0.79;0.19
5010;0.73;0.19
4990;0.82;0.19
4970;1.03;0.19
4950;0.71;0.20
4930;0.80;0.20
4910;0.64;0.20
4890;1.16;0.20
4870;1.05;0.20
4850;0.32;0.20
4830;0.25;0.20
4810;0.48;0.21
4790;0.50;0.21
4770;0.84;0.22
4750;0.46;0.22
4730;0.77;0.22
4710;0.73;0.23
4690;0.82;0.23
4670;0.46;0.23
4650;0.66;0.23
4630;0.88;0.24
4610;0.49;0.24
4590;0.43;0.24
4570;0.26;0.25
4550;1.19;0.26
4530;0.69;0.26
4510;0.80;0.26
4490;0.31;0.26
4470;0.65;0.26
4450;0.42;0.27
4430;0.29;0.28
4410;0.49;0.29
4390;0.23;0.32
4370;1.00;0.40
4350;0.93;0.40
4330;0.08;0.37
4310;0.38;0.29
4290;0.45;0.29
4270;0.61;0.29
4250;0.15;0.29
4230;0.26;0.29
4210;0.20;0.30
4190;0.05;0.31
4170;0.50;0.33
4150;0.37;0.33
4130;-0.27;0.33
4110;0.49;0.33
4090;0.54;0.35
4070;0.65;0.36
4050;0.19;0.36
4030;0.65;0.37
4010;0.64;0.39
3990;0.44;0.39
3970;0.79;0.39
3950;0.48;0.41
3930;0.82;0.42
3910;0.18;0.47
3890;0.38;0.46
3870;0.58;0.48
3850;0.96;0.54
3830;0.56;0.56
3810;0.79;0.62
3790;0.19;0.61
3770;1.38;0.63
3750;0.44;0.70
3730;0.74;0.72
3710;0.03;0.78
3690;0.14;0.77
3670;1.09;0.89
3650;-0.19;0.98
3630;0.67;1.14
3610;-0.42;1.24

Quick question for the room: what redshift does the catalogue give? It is 0.22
